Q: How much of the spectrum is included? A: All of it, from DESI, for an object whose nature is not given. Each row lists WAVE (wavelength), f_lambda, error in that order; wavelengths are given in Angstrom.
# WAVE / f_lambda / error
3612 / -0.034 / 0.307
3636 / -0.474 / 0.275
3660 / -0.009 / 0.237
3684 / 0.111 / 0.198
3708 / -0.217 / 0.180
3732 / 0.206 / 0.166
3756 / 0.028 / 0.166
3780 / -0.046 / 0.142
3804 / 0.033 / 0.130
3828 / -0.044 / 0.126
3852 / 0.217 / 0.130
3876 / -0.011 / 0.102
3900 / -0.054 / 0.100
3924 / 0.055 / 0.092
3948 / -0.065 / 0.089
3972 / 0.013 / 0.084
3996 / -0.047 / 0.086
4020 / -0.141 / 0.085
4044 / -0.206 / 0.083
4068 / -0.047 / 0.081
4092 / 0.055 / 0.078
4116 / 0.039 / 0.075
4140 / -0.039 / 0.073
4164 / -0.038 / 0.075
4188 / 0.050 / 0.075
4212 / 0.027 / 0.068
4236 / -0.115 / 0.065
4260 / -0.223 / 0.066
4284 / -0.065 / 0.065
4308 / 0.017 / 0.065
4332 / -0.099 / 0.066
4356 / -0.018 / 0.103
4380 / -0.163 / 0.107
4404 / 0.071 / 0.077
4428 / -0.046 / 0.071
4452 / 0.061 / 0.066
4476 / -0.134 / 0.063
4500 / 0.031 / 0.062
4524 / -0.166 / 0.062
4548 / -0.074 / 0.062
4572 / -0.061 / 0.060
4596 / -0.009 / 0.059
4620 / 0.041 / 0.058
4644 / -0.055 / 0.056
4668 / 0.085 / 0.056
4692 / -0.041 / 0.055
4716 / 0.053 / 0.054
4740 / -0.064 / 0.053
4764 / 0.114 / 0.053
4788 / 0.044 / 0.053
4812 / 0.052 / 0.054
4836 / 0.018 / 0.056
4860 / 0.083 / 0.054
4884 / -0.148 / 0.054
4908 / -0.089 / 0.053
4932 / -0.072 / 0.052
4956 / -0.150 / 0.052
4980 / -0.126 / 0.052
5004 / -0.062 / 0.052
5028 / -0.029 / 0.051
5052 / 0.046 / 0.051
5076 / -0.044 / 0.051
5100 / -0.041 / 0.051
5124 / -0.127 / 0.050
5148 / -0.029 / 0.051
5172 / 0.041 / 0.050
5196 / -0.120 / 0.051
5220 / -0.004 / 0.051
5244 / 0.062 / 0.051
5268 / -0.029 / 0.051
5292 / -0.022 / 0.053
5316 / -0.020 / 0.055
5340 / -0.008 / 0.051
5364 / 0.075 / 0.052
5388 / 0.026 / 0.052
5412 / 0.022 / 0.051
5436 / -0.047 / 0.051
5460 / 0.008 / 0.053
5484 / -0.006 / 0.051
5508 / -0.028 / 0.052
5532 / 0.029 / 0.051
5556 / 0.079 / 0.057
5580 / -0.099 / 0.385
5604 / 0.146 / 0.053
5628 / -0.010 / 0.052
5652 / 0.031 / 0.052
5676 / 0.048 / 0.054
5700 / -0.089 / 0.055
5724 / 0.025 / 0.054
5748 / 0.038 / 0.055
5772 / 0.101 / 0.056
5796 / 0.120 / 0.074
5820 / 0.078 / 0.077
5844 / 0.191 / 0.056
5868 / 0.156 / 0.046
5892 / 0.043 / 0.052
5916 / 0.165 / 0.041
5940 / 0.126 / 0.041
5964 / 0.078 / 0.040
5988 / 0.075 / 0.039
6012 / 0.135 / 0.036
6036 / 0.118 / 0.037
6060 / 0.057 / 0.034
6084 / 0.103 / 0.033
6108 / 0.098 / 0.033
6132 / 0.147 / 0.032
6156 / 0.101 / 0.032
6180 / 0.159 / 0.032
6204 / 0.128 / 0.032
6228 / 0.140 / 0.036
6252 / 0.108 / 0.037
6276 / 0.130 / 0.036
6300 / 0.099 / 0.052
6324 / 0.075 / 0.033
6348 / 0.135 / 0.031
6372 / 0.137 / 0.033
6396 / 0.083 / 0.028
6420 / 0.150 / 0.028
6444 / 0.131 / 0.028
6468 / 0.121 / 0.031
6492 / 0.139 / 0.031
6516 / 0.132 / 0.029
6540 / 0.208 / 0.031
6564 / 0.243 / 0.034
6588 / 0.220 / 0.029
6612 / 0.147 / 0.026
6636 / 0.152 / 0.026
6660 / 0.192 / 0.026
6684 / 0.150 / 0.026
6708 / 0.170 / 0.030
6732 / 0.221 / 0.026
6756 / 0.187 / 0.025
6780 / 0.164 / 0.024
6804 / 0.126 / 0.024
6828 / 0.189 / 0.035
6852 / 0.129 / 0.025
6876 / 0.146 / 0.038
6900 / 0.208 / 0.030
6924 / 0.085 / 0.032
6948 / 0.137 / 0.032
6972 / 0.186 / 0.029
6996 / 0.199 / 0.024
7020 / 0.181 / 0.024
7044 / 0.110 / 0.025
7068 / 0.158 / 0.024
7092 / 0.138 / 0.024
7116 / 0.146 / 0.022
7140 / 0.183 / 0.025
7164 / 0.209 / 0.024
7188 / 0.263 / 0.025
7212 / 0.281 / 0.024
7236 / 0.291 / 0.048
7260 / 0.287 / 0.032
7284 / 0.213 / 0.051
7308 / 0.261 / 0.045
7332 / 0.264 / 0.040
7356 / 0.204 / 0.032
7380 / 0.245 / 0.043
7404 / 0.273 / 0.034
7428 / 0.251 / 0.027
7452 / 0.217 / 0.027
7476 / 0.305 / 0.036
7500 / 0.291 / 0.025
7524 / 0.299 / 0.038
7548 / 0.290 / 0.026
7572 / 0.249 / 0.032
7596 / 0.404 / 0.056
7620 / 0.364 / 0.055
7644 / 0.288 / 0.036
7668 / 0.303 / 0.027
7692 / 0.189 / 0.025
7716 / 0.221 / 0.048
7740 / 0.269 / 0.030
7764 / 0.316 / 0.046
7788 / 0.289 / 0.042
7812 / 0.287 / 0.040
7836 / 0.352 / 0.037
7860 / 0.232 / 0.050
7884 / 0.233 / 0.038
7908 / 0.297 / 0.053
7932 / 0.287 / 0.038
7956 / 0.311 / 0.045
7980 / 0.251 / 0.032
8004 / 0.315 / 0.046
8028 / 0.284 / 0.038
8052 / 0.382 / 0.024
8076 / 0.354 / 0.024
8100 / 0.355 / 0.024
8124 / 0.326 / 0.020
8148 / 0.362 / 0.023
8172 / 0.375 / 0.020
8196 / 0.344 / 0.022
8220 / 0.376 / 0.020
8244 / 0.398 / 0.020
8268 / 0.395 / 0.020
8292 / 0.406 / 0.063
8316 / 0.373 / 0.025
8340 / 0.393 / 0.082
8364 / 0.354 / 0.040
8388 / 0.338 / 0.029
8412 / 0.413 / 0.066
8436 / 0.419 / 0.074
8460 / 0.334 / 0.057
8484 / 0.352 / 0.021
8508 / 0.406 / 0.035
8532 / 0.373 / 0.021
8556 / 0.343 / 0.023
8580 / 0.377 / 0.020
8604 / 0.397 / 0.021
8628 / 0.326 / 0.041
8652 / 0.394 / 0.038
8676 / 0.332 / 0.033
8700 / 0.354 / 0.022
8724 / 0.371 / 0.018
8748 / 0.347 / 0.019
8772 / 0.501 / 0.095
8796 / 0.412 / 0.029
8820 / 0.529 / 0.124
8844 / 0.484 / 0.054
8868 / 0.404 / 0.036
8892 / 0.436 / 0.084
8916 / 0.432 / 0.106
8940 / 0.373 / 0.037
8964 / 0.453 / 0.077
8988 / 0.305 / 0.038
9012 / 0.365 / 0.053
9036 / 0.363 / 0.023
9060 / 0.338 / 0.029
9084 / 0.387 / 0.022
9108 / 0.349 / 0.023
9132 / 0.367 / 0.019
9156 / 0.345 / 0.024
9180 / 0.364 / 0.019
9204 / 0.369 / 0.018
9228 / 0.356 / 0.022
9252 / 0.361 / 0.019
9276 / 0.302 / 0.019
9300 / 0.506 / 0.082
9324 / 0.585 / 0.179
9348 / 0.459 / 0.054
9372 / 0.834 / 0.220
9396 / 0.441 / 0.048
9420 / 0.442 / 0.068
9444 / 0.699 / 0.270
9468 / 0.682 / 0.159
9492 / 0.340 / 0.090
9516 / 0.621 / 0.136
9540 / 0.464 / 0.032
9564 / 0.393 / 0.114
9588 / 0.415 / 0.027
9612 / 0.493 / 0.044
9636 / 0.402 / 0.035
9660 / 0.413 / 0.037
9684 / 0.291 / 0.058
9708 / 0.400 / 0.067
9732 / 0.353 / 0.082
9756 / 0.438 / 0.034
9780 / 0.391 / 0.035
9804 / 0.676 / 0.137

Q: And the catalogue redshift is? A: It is 0.791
